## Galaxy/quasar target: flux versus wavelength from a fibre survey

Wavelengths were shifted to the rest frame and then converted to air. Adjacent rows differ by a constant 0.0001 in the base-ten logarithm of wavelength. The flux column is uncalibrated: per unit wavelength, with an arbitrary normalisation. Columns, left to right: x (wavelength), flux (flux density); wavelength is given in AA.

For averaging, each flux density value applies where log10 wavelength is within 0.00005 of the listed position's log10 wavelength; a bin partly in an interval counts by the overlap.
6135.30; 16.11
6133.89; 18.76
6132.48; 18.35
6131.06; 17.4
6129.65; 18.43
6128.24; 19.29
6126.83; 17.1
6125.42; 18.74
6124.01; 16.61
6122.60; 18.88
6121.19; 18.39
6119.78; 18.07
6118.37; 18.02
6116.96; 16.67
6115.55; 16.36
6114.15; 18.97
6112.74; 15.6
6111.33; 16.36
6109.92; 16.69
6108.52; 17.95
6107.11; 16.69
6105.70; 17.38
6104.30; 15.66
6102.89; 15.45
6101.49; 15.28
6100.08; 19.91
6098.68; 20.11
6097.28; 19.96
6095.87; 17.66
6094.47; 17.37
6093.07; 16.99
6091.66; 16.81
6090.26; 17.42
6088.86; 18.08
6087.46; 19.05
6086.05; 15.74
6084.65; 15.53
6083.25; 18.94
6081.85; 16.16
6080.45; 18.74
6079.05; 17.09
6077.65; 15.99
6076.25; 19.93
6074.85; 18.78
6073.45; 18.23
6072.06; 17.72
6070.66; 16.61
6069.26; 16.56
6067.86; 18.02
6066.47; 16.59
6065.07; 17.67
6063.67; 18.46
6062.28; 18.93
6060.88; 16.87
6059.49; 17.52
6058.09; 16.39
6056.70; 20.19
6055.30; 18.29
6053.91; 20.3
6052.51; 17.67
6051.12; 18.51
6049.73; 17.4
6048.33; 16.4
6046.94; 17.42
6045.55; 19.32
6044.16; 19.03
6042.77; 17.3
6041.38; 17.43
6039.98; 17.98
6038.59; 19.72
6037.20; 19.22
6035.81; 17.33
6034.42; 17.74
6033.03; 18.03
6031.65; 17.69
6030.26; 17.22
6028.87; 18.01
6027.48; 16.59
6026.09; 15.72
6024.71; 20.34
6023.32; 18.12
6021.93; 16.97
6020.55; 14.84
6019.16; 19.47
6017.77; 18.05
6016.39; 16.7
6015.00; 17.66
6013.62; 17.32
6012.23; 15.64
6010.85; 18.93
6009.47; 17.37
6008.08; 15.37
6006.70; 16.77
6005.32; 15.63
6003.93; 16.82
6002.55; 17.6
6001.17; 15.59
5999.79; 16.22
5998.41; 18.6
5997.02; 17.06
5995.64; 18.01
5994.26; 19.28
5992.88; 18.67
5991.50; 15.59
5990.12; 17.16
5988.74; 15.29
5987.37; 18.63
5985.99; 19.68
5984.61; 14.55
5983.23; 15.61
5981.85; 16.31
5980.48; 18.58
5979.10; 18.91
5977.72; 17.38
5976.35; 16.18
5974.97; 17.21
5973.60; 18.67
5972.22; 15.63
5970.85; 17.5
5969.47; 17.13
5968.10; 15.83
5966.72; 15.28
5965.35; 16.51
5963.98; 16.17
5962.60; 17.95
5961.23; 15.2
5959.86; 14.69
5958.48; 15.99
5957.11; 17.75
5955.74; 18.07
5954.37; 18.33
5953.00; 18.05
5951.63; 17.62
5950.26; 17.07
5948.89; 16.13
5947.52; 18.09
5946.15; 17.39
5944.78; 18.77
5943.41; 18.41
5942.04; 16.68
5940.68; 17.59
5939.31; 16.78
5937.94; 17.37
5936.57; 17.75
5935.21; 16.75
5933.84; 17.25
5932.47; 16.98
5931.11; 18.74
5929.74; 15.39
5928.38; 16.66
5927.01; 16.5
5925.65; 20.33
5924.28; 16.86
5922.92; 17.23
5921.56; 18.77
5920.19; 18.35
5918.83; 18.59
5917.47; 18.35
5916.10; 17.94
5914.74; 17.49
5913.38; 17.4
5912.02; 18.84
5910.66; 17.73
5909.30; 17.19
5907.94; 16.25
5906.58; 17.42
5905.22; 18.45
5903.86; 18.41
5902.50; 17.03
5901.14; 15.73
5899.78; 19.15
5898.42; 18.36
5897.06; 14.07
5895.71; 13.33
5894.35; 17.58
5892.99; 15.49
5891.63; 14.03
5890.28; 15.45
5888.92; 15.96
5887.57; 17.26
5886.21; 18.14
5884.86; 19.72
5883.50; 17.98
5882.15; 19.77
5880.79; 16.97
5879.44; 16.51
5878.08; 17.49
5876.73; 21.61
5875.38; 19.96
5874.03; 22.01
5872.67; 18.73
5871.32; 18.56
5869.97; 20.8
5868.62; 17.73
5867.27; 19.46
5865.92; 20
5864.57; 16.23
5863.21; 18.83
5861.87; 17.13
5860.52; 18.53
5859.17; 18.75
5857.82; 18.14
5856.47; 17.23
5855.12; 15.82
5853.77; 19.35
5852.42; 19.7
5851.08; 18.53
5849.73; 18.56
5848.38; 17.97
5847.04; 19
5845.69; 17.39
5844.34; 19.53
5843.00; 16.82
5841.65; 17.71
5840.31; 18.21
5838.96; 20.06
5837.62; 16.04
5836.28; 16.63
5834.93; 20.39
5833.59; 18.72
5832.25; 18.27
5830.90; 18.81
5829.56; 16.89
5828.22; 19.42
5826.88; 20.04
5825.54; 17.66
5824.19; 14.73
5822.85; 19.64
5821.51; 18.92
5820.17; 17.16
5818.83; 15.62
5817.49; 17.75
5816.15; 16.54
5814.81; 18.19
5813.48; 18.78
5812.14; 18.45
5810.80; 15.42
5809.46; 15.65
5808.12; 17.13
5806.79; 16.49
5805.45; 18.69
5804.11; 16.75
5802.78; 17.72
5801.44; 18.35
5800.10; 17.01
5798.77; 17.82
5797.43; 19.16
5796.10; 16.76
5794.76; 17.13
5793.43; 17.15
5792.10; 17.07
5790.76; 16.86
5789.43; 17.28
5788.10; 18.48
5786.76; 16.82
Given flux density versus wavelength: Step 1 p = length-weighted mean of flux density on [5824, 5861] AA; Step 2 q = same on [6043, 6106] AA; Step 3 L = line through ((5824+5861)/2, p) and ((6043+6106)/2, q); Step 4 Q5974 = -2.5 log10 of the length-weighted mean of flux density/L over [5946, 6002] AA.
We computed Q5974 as 0.05 mag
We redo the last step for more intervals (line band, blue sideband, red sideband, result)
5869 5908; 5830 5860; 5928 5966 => 0.006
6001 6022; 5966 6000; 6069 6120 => 0.018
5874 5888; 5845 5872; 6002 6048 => -0.027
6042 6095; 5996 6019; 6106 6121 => -0.039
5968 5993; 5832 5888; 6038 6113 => 0.059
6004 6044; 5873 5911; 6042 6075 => 0.021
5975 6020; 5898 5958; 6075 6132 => 0.025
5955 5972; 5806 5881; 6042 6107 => 0.091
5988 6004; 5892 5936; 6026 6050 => 0.028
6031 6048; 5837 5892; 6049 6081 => -0.011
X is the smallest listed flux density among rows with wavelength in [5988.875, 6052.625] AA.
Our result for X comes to 14.84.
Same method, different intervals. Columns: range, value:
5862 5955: 13.33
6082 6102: 15.28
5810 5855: 14.73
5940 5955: 16.13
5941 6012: 14.55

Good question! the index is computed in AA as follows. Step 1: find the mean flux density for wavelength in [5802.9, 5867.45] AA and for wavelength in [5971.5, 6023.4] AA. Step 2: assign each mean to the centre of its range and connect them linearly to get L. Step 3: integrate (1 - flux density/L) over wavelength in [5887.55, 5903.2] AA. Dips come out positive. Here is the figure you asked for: 1.4 AA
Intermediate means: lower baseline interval 17.9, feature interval 16.1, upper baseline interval 17.1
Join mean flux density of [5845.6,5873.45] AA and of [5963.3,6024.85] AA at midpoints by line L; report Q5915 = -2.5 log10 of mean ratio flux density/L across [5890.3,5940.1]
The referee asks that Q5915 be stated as 0.041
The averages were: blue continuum 18.4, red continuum 17.1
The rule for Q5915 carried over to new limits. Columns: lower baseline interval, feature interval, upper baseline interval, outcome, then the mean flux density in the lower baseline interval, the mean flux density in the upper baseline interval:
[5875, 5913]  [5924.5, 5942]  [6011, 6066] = 0.01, 17.3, 17.8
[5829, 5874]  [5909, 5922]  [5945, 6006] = -0.02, 18.4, 17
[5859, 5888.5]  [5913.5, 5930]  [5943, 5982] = 0.01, 18.7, 17.1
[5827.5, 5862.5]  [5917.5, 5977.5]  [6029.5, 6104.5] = 0.05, 18.2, 17.8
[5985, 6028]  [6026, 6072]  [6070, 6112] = -0.03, 17.3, 17.5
